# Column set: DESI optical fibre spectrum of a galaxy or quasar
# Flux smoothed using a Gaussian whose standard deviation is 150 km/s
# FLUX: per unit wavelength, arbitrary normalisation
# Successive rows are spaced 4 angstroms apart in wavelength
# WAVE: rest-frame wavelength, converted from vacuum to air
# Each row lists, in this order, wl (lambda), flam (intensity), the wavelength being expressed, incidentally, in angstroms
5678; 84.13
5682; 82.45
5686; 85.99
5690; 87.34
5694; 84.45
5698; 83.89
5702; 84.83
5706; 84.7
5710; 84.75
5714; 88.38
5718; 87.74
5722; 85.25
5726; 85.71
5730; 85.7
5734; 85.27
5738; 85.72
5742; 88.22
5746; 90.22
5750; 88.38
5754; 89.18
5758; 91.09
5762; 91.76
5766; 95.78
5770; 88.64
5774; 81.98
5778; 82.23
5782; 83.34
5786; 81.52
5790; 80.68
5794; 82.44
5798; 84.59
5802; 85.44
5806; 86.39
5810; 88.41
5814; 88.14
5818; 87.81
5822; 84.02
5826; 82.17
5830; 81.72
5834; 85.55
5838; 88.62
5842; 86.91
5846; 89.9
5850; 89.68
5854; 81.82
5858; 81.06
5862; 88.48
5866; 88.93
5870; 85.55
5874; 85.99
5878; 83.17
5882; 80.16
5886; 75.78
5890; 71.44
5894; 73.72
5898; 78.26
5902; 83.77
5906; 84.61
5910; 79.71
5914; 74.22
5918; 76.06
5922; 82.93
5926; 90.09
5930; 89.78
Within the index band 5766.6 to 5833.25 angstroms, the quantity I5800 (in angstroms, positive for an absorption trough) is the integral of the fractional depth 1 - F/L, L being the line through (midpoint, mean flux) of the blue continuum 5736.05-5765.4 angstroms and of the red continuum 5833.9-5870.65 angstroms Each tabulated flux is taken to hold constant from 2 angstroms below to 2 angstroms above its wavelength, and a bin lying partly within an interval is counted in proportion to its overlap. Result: 2.7 angstroms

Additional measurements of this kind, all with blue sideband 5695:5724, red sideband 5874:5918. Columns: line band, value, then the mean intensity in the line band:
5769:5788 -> 0.0 angstroms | 83.3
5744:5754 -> -0.6 angstroms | 89.3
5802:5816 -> -0.9 angstroms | 87.3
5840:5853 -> -1.3 angstroms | 88.3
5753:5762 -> -0.7 angstroms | 90.6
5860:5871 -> -1.1 angstroms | 87.8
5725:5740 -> -0.1 angstroms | 85.6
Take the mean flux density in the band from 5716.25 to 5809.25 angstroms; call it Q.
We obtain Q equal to 86.4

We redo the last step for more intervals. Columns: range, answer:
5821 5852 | 86.1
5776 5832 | 84.2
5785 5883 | 85.3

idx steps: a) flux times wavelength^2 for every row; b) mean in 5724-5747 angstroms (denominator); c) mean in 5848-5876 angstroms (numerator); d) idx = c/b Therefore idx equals 1.0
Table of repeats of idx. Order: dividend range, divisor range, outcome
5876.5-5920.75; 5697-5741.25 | 0.97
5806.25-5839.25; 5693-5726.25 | 1.04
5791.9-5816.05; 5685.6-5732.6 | 1.04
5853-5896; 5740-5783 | 0.96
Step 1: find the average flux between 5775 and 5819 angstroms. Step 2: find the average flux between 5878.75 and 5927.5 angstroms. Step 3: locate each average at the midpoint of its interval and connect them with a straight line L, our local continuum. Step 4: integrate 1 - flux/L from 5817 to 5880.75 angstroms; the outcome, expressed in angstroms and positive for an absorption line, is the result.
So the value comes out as -2.9 angstroms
